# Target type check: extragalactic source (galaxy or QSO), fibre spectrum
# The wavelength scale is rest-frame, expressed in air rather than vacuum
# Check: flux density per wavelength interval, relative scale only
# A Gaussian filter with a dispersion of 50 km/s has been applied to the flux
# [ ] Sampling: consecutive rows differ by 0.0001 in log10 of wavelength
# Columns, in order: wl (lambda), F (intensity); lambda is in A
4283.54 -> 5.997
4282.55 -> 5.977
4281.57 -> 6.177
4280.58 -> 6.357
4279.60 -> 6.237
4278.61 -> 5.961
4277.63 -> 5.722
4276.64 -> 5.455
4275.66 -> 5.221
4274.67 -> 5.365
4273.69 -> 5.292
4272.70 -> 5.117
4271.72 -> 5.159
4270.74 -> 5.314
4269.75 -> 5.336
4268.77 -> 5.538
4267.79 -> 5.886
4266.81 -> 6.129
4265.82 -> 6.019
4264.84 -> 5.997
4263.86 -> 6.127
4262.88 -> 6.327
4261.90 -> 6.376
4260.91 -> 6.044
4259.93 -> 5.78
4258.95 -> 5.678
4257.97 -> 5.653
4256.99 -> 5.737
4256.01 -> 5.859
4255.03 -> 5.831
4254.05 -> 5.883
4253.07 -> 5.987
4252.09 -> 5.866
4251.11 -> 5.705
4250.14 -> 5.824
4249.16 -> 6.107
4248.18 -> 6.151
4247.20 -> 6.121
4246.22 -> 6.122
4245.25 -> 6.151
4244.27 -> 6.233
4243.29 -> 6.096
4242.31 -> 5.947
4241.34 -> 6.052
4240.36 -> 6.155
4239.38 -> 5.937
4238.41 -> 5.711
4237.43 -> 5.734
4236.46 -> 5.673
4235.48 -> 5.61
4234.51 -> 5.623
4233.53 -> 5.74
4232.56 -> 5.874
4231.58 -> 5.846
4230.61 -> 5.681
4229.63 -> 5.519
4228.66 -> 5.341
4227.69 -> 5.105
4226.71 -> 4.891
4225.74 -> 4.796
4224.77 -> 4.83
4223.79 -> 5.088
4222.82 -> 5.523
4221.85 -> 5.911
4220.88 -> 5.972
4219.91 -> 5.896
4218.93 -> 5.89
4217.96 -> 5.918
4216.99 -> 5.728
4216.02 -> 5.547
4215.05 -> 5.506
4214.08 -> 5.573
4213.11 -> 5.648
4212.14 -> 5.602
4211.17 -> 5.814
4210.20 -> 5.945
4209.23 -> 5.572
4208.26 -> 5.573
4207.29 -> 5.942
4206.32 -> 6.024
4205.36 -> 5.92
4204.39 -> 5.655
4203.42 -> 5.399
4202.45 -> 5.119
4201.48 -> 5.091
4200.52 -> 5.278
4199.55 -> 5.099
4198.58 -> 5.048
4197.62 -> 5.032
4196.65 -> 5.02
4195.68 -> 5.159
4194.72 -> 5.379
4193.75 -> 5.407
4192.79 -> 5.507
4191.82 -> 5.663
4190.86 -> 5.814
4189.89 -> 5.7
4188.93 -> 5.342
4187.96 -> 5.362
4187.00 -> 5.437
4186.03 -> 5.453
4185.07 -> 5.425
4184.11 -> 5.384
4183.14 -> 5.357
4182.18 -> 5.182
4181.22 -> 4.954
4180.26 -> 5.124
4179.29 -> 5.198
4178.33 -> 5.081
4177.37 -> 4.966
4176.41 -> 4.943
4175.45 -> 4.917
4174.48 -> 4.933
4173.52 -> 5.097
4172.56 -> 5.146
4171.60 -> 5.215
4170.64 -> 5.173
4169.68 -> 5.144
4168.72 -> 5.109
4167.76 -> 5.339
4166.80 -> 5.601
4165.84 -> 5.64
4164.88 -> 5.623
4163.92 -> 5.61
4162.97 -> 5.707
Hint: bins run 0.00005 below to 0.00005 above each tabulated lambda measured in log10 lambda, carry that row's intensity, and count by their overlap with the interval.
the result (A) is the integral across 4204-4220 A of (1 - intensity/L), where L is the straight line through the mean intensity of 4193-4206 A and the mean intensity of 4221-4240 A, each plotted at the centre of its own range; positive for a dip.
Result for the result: -1.1 A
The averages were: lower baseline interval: 5.29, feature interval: 5.75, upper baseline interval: 5.51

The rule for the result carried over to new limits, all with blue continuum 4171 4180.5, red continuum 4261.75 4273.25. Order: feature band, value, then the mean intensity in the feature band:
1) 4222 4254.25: -1.1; 5.73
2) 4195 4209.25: -0.3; 5.39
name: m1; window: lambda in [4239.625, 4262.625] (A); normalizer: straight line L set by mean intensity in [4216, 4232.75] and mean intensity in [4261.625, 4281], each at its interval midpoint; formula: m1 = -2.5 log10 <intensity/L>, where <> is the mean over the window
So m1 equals -0.06 mag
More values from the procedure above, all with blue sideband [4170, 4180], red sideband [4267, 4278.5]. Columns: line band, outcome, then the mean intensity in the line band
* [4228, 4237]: -0.07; 5.65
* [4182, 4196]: -0.07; 5.45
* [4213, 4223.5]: -0.10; 5.73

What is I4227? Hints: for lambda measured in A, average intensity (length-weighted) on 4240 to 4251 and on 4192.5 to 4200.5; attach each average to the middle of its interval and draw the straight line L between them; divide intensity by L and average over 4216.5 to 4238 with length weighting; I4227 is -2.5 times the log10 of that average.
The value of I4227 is 0.04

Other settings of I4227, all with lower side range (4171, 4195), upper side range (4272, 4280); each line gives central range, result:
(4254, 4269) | -0.09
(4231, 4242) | -0.08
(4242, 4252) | -0.11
